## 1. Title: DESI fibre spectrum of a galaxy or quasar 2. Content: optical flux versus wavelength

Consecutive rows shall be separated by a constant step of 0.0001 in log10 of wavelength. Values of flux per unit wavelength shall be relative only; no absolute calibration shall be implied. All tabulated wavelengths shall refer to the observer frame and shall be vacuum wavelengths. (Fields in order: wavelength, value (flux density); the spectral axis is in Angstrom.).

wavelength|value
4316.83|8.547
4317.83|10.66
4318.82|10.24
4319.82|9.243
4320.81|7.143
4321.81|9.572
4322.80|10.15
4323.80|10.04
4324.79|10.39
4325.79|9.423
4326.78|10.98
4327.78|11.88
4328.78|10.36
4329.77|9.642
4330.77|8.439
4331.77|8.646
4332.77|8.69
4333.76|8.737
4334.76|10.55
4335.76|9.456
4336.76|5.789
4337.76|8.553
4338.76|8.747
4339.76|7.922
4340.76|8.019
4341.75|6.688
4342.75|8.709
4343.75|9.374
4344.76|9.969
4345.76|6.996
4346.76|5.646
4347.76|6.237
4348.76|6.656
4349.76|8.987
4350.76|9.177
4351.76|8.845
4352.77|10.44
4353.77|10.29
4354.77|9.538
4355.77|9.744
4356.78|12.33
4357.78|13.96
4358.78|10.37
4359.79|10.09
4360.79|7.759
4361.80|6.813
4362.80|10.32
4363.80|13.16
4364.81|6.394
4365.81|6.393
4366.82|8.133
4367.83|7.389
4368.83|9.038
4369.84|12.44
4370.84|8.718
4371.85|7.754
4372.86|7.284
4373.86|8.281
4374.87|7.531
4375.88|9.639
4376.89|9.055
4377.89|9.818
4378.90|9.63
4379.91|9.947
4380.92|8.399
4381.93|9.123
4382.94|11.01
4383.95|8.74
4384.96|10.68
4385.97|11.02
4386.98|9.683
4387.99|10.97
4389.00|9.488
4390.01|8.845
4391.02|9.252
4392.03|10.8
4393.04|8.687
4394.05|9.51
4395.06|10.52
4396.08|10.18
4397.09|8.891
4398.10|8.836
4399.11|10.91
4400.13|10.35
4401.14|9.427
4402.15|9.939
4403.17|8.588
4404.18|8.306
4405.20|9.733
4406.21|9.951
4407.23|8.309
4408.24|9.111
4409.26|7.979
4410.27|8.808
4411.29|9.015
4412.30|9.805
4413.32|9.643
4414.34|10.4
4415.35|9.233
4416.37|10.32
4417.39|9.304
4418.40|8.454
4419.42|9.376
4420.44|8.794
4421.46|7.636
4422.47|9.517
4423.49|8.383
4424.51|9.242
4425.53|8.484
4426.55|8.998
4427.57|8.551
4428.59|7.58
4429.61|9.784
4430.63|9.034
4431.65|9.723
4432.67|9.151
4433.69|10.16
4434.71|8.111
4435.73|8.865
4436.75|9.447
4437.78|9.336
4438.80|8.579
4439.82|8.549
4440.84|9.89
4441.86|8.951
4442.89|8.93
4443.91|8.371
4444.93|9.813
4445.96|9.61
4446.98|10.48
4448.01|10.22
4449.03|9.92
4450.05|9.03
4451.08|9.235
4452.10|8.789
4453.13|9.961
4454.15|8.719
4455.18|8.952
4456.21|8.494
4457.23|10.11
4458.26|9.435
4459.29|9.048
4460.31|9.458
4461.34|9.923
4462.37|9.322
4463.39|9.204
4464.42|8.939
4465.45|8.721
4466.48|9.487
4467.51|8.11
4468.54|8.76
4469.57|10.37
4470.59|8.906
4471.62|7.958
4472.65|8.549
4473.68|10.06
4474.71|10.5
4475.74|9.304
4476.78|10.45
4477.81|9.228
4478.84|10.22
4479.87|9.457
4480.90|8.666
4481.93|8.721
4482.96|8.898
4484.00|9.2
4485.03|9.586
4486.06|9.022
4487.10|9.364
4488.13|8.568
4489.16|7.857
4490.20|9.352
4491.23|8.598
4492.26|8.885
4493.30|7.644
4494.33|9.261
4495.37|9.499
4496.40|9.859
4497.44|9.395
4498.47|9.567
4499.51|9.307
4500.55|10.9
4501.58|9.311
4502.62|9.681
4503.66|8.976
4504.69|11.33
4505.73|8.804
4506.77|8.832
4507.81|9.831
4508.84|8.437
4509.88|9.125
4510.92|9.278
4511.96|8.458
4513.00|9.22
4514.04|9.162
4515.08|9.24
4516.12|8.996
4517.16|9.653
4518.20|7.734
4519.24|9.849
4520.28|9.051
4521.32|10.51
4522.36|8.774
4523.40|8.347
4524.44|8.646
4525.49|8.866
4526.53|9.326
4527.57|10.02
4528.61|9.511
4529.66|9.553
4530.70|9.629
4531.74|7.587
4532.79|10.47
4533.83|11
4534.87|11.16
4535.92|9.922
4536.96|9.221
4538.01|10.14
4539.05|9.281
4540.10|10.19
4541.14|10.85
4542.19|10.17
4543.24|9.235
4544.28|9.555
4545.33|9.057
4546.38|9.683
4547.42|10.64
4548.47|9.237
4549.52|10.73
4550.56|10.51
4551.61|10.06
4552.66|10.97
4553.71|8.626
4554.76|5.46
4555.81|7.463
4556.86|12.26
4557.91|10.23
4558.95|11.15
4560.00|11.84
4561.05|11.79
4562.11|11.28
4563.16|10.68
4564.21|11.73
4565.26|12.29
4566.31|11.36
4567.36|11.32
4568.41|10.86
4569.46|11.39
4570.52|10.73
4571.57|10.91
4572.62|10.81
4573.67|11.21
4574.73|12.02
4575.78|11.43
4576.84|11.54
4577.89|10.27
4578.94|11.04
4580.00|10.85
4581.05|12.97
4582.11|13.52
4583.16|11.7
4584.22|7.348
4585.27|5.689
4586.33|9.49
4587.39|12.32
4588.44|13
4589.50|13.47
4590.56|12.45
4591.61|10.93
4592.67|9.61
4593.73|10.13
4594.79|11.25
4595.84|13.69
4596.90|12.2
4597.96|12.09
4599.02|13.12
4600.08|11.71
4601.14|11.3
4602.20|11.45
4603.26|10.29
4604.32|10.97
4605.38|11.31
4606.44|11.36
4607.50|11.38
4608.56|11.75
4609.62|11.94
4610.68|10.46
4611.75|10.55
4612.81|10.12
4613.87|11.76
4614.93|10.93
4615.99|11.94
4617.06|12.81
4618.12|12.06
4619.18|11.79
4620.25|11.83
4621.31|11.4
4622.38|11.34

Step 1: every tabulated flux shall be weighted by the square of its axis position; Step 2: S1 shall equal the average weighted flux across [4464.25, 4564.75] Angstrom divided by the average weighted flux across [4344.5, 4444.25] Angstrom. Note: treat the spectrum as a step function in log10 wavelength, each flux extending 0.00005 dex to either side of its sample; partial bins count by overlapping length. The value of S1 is 1.1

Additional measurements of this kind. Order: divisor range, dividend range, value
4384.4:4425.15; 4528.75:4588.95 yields 1.19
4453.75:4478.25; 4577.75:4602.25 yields 1.29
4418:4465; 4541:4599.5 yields 1.25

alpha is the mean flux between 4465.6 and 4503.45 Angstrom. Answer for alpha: 9.23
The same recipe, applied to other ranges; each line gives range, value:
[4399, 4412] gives 9.22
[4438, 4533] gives 9.24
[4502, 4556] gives 9.44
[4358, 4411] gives 9.29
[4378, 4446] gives 9.32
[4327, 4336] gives 9.64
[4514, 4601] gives 10.4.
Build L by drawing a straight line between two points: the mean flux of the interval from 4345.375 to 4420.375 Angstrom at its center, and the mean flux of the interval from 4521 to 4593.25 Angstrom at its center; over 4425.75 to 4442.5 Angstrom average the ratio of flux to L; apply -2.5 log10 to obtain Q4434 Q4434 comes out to 0.07 mag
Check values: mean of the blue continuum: 9.28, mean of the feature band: 9.03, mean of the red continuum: 10.4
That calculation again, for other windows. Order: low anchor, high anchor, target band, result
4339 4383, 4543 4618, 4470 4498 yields 0.103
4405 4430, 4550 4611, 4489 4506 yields 0.077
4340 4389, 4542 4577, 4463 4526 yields 0.098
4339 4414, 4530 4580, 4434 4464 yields 0.047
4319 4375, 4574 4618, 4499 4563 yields 0.115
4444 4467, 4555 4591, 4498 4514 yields 0.080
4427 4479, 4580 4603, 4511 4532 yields 0.131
